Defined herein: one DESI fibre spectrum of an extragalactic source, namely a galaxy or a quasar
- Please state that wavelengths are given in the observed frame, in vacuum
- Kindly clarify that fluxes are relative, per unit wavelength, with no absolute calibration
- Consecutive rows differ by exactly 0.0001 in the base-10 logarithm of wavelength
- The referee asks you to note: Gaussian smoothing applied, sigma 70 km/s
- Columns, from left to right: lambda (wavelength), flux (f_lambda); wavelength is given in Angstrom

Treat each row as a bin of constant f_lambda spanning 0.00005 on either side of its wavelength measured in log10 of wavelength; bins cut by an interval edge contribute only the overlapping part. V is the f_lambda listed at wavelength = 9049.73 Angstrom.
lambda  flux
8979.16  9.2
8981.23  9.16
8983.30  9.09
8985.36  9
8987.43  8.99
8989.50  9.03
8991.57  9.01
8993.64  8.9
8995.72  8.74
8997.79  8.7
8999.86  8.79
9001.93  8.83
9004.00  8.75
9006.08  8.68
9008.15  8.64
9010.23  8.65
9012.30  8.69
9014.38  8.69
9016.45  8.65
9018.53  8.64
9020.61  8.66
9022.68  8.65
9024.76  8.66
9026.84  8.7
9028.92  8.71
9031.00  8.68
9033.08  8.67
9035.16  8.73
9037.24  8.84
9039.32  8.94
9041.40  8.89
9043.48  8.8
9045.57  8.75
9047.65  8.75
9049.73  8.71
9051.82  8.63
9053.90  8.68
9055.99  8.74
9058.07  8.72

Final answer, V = 8.71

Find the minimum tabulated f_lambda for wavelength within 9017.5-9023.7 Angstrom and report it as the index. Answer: 8.64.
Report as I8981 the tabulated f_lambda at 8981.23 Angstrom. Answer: 9.16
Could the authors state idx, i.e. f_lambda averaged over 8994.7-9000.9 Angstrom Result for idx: 8.75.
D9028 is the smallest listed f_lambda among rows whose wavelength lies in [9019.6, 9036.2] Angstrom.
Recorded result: 8.65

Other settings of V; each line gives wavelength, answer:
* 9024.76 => 8.66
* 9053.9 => 8.68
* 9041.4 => 8.89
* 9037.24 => 8.84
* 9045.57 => 8.75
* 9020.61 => 8.66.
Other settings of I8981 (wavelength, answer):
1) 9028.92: 8.71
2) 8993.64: 8.9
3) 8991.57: 9.01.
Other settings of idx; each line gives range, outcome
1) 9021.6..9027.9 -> 8.67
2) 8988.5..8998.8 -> 8.87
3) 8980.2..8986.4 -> 9.09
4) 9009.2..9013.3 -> 8.68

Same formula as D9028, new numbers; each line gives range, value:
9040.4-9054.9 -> 8.63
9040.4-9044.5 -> 8.8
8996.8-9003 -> 8.7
